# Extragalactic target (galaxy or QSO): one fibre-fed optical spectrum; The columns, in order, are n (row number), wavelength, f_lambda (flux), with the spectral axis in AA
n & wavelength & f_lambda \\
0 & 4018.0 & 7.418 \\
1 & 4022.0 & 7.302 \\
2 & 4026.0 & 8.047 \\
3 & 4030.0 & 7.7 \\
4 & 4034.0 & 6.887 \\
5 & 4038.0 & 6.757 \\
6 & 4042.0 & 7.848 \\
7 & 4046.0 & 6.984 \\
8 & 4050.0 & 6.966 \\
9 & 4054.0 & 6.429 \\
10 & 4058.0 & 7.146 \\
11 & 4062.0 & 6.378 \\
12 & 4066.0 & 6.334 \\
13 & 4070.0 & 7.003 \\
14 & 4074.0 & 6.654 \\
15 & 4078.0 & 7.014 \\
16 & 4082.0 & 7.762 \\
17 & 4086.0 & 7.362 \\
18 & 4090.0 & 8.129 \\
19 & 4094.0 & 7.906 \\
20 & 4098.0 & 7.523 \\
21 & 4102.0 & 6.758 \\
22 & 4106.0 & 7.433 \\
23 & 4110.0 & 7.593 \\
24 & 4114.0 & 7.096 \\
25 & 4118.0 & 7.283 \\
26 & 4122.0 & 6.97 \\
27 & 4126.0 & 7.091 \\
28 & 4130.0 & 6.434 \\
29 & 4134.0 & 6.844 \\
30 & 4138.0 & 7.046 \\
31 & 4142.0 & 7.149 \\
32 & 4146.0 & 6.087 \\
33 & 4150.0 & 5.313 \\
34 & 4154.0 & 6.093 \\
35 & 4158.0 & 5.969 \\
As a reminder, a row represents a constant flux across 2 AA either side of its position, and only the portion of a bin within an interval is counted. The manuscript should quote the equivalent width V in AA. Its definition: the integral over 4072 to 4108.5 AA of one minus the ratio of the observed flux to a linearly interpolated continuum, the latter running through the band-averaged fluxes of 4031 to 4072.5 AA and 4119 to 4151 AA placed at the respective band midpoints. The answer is -3.25 AA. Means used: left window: 6.89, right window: 6.68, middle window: 7.4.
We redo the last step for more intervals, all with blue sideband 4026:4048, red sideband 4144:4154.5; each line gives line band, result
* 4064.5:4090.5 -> -1.5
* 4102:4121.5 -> -3.0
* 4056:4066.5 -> 0.5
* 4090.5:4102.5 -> -2.0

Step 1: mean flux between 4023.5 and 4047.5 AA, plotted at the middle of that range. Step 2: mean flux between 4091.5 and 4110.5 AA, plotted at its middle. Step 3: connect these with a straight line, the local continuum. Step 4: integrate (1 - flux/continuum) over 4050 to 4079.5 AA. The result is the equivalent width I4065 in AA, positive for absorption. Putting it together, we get 2.7 AA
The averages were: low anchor 7.38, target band 6.72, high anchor 7.45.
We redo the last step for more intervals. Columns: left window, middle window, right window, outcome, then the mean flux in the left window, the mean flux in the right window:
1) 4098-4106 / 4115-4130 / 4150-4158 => -0.9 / 7.12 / 5.87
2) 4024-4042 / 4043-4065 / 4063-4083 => 1.0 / 7.4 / 6.88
